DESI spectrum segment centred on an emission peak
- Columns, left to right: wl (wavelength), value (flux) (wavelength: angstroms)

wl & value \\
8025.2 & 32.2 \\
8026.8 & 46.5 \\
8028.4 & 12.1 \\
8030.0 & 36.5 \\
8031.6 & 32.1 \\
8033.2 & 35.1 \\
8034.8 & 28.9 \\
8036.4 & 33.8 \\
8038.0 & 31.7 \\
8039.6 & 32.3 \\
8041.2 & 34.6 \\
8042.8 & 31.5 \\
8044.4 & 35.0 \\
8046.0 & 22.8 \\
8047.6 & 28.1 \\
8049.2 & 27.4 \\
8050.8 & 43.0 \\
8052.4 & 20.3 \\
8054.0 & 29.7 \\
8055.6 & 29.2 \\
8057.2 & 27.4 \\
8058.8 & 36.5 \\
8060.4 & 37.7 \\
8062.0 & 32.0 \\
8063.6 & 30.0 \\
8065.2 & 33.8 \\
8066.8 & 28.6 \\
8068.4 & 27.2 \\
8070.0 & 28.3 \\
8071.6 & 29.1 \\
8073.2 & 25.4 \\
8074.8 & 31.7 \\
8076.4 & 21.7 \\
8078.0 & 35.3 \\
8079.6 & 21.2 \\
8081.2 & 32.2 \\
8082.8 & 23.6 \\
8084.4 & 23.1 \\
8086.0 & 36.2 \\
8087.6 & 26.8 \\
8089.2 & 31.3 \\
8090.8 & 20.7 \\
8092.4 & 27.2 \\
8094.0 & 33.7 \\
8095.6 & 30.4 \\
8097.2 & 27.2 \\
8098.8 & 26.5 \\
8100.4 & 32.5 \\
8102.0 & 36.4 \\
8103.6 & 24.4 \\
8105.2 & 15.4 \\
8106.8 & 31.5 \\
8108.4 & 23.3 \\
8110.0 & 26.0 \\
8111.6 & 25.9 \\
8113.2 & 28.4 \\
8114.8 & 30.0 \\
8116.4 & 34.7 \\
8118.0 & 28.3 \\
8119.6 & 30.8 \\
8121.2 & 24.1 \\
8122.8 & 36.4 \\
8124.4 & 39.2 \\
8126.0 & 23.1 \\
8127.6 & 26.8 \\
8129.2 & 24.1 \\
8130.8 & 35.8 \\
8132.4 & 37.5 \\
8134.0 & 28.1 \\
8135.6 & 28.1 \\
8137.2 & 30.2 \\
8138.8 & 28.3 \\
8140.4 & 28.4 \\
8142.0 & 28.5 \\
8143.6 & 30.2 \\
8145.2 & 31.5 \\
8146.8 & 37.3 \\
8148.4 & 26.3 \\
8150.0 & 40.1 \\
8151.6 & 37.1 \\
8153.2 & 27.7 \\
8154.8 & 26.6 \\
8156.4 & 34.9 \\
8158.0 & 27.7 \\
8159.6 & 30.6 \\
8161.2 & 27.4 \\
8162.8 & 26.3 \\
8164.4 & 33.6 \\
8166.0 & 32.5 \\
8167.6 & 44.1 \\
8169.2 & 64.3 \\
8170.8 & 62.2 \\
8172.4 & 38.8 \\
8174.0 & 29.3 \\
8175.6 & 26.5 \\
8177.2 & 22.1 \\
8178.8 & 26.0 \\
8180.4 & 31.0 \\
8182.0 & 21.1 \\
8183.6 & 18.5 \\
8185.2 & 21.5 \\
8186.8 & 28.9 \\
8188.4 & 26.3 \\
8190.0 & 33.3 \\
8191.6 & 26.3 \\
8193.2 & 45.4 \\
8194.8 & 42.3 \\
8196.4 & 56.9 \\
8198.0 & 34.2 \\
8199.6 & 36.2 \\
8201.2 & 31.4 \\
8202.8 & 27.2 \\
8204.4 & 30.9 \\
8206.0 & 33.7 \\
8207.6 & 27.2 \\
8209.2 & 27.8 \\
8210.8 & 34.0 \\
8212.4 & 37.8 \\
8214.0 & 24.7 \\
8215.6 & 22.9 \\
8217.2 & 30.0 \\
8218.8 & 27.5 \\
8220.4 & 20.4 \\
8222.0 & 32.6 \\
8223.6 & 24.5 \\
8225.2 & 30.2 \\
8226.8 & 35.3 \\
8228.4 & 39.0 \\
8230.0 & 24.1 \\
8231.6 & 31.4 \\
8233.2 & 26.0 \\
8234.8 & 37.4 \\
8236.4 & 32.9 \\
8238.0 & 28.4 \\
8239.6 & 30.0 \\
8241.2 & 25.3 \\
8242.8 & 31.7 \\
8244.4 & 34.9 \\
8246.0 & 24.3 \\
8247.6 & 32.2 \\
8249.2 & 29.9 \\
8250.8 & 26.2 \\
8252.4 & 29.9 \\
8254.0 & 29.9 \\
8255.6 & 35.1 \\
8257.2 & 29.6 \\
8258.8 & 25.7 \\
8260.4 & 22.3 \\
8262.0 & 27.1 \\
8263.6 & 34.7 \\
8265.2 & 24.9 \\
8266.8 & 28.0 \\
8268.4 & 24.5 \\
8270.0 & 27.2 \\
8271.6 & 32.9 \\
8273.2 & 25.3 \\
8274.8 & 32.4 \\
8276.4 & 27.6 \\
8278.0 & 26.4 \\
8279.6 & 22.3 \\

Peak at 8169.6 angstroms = Halpha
